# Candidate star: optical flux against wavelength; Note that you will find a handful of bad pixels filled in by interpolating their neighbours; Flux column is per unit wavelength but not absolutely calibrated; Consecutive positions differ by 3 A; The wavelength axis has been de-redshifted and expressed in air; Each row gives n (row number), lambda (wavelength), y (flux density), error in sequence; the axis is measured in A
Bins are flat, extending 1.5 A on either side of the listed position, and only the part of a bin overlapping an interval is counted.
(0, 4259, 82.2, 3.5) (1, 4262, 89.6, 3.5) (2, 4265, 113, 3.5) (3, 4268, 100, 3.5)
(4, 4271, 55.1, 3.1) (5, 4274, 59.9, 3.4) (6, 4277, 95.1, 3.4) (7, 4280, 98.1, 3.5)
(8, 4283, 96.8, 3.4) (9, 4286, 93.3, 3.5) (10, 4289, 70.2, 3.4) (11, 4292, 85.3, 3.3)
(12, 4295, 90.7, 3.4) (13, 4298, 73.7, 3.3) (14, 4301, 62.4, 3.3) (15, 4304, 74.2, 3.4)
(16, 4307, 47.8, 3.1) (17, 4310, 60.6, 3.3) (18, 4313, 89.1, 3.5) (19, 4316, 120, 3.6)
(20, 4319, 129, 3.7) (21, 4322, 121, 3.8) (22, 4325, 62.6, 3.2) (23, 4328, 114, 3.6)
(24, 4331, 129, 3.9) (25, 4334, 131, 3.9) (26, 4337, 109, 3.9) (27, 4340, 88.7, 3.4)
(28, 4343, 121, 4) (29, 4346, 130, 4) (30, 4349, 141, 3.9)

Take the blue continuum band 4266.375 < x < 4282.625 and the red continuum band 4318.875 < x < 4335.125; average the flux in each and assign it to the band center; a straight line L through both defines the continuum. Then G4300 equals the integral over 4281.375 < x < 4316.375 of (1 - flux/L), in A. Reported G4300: 6.2 A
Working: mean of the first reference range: 82.9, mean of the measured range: 79.1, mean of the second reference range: 113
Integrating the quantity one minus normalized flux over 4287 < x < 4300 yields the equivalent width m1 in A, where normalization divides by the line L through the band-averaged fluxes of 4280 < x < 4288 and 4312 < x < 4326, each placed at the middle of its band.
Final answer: 2.3 A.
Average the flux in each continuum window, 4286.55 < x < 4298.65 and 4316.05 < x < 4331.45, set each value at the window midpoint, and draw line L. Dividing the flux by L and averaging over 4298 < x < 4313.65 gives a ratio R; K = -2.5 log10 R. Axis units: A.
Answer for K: 0.38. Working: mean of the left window 81.5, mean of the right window 111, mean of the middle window 66.3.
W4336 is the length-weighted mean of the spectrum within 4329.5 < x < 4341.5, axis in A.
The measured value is 114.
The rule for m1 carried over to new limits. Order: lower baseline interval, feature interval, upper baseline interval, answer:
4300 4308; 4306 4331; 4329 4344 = -2.7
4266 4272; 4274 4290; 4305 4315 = -2.1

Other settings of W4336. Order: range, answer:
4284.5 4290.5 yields 81.8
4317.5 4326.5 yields 104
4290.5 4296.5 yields 88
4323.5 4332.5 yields 102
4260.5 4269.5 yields 101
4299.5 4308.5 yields 61.5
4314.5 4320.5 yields 124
